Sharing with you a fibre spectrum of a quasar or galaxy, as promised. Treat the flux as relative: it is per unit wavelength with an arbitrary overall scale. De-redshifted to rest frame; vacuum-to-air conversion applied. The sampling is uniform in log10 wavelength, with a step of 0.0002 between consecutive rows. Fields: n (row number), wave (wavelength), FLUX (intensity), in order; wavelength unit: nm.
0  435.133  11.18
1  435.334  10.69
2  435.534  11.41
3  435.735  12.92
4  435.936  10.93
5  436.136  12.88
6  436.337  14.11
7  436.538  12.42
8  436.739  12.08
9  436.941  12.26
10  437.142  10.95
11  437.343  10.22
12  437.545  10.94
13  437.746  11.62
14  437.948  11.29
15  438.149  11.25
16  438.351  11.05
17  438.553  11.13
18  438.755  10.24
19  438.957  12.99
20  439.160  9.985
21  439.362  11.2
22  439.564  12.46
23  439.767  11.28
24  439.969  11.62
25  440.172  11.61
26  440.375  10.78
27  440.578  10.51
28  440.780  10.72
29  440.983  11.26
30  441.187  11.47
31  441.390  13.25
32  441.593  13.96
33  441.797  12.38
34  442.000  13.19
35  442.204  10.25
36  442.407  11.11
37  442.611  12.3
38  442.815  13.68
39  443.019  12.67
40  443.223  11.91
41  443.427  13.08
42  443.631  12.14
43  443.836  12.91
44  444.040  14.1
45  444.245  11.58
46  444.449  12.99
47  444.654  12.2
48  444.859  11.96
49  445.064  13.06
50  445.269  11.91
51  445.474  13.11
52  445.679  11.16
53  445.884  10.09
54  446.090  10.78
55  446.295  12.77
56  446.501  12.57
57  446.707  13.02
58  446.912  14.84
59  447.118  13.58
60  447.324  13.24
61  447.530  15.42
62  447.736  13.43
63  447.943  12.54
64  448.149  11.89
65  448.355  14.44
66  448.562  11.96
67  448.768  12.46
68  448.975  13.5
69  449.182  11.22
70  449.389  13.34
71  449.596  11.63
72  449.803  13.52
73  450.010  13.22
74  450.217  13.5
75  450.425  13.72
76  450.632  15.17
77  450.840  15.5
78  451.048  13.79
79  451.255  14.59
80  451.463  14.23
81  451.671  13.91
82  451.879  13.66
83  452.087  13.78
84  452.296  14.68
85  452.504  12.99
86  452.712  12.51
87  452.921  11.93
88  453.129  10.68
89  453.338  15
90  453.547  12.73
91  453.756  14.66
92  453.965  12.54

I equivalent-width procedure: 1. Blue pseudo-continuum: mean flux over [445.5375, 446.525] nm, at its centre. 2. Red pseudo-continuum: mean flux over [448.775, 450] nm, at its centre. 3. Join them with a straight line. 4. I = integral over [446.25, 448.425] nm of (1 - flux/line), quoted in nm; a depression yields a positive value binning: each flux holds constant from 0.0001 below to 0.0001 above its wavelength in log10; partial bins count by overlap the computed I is -0.28 nm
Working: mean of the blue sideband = 11.5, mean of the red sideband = 12.7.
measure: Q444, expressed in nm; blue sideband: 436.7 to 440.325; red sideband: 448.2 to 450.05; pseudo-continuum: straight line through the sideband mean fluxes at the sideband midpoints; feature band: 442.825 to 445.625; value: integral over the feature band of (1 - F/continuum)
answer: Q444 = -0.12 nm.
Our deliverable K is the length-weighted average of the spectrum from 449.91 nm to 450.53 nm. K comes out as 13.5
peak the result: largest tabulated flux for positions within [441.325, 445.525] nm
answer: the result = 14.1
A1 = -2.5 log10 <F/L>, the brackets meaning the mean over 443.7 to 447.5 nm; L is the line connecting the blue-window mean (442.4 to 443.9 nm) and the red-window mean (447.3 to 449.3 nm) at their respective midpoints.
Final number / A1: 0.01 mag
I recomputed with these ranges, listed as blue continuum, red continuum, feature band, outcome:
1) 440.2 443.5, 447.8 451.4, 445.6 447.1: 0.06 nm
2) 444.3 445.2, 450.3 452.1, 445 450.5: 0.21 nm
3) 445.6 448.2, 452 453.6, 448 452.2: -0.18 nm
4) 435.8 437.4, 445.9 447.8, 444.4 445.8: 0.07 nm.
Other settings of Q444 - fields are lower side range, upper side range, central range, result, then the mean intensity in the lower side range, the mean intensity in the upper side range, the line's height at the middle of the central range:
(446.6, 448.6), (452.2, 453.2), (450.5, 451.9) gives -0.17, 13.5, 12.6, 12.9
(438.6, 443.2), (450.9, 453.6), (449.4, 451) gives -0.07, 11.8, 13.5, 13.2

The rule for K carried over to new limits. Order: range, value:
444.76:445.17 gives 12.5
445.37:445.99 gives 11.5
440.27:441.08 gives 10.8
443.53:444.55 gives 12.7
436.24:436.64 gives 13.3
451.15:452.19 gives 14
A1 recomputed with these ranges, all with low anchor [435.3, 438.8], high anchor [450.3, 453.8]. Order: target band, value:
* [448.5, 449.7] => 0.079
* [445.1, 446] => 0.101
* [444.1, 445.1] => 0.025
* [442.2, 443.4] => 0.019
